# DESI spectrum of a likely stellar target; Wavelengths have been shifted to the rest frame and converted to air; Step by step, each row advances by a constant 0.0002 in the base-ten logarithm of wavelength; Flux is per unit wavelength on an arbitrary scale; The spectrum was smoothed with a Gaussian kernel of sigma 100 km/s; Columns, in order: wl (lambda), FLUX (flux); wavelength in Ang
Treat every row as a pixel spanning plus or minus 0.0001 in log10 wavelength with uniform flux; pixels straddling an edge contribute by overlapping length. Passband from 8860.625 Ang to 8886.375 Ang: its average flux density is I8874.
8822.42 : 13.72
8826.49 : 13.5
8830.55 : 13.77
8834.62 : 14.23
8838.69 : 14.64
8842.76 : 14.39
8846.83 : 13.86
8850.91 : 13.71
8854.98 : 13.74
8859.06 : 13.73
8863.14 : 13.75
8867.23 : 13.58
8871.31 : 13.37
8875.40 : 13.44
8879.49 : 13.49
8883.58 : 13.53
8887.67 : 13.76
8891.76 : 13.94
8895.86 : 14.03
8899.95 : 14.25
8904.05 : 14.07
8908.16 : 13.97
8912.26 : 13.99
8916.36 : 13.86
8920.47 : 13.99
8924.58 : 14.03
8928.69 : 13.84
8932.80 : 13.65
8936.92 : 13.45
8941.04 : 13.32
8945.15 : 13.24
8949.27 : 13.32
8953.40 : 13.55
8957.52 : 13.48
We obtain 13.5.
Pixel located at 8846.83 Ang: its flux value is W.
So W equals 13.86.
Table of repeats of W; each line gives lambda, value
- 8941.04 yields 13.32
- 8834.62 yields 14.23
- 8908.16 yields 13.97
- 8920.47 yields 13.99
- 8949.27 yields 13.32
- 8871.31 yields 13.37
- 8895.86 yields 14.03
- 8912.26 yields 13.99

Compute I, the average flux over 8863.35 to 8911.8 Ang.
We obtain 13.8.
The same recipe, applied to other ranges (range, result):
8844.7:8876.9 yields 13.7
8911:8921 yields 13.9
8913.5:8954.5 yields 13.6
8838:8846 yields 14.4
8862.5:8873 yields 13.5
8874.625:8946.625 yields 13.8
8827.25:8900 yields 13.8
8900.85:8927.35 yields 14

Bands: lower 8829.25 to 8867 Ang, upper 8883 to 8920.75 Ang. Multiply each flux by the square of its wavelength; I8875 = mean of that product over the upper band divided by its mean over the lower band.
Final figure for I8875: 1.01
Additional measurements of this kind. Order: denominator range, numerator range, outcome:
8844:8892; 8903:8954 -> 1.02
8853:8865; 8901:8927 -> 1.03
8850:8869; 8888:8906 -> 1.03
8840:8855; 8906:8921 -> 1.01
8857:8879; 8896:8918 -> 1.04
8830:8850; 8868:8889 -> 0.96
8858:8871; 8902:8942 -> 1.03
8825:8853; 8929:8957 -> 0.98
